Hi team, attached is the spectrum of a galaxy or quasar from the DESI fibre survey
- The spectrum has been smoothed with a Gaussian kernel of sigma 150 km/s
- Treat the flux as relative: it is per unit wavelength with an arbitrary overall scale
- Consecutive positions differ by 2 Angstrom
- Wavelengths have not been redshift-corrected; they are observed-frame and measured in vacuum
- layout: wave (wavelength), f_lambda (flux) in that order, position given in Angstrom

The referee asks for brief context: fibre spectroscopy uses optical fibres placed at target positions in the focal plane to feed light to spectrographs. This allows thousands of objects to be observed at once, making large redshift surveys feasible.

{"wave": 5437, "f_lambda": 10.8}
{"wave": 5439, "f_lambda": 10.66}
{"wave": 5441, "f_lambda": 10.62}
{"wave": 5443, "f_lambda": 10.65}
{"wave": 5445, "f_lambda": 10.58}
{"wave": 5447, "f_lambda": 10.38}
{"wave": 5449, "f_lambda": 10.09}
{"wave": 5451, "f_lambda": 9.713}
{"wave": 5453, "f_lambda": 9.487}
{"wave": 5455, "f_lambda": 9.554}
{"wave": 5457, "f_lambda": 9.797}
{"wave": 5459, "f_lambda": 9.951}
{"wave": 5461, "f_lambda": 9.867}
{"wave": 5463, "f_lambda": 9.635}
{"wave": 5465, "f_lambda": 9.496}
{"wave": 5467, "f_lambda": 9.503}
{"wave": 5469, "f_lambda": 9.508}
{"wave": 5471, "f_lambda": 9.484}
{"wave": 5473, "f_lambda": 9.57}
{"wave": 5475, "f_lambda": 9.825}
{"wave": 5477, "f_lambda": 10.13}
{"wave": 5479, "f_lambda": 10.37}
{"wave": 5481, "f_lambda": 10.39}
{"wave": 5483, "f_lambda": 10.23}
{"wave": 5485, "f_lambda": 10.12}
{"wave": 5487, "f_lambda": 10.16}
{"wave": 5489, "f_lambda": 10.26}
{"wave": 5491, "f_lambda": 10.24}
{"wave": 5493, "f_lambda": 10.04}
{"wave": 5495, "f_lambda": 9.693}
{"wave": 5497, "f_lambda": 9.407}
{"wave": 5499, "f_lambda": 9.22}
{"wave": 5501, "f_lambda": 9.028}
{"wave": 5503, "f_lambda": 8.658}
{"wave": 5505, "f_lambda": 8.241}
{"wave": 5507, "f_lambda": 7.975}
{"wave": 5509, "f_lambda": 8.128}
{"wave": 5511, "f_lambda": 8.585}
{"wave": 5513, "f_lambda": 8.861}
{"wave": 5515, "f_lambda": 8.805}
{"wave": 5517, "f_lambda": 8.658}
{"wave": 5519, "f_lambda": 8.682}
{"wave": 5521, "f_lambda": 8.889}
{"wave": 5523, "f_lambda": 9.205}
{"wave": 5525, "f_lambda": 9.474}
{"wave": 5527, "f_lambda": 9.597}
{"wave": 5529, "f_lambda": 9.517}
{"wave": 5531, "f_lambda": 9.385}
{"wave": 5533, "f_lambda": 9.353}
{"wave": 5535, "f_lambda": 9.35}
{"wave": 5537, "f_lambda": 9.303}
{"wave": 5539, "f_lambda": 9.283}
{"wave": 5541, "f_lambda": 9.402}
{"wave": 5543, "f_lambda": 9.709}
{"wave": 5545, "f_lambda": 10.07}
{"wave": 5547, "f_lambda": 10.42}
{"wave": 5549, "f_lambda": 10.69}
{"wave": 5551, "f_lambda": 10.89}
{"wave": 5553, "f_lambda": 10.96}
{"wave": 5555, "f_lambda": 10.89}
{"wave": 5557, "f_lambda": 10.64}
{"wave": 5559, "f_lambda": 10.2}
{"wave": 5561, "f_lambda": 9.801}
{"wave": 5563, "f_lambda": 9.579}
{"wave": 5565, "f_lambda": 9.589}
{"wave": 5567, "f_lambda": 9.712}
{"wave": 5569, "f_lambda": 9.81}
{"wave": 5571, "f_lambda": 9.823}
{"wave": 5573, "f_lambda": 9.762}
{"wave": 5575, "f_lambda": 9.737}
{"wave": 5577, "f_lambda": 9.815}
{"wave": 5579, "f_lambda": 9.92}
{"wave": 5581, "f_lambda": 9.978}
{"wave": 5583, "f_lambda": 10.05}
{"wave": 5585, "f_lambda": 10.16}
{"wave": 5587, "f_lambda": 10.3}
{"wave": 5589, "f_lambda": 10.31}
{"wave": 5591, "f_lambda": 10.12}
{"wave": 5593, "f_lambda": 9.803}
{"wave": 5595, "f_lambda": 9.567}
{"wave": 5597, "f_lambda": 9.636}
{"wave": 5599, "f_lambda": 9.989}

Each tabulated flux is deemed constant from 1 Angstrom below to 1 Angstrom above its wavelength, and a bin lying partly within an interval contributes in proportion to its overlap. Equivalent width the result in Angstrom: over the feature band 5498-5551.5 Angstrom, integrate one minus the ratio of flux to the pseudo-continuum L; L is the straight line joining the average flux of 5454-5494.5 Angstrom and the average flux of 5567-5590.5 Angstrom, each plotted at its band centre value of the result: 3.8 Angstrom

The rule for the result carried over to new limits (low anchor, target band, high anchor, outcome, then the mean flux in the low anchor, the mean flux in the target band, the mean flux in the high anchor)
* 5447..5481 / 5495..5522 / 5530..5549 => 2.7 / 9.79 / 8.74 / 9.64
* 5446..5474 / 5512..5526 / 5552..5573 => 1.4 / 9.72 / 8.94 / 10.1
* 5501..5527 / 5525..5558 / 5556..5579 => -2.2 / 8.73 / 9.95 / 9.86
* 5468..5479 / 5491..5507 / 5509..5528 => 0.2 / 9.76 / 9.17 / 8.93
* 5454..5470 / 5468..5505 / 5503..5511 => -3.6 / 9.66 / 9.75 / 8.24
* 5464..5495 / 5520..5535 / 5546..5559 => 1.6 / 9.95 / 9.35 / 10.7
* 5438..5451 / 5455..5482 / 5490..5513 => 0.1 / 10.4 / 9.8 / 9.01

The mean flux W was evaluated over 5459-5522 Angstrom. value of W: 9.42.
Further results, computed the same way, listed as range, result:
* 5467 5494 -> 10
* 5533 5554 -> 9.98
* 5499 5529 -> 8.81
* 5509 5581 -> 9.65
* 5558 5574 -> 9.78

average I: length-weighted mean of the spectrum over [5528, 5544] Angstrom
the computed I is 9.41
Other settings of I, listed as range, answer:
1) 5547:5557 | 10.8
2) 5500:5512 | 8.44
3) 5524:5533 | 9.48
